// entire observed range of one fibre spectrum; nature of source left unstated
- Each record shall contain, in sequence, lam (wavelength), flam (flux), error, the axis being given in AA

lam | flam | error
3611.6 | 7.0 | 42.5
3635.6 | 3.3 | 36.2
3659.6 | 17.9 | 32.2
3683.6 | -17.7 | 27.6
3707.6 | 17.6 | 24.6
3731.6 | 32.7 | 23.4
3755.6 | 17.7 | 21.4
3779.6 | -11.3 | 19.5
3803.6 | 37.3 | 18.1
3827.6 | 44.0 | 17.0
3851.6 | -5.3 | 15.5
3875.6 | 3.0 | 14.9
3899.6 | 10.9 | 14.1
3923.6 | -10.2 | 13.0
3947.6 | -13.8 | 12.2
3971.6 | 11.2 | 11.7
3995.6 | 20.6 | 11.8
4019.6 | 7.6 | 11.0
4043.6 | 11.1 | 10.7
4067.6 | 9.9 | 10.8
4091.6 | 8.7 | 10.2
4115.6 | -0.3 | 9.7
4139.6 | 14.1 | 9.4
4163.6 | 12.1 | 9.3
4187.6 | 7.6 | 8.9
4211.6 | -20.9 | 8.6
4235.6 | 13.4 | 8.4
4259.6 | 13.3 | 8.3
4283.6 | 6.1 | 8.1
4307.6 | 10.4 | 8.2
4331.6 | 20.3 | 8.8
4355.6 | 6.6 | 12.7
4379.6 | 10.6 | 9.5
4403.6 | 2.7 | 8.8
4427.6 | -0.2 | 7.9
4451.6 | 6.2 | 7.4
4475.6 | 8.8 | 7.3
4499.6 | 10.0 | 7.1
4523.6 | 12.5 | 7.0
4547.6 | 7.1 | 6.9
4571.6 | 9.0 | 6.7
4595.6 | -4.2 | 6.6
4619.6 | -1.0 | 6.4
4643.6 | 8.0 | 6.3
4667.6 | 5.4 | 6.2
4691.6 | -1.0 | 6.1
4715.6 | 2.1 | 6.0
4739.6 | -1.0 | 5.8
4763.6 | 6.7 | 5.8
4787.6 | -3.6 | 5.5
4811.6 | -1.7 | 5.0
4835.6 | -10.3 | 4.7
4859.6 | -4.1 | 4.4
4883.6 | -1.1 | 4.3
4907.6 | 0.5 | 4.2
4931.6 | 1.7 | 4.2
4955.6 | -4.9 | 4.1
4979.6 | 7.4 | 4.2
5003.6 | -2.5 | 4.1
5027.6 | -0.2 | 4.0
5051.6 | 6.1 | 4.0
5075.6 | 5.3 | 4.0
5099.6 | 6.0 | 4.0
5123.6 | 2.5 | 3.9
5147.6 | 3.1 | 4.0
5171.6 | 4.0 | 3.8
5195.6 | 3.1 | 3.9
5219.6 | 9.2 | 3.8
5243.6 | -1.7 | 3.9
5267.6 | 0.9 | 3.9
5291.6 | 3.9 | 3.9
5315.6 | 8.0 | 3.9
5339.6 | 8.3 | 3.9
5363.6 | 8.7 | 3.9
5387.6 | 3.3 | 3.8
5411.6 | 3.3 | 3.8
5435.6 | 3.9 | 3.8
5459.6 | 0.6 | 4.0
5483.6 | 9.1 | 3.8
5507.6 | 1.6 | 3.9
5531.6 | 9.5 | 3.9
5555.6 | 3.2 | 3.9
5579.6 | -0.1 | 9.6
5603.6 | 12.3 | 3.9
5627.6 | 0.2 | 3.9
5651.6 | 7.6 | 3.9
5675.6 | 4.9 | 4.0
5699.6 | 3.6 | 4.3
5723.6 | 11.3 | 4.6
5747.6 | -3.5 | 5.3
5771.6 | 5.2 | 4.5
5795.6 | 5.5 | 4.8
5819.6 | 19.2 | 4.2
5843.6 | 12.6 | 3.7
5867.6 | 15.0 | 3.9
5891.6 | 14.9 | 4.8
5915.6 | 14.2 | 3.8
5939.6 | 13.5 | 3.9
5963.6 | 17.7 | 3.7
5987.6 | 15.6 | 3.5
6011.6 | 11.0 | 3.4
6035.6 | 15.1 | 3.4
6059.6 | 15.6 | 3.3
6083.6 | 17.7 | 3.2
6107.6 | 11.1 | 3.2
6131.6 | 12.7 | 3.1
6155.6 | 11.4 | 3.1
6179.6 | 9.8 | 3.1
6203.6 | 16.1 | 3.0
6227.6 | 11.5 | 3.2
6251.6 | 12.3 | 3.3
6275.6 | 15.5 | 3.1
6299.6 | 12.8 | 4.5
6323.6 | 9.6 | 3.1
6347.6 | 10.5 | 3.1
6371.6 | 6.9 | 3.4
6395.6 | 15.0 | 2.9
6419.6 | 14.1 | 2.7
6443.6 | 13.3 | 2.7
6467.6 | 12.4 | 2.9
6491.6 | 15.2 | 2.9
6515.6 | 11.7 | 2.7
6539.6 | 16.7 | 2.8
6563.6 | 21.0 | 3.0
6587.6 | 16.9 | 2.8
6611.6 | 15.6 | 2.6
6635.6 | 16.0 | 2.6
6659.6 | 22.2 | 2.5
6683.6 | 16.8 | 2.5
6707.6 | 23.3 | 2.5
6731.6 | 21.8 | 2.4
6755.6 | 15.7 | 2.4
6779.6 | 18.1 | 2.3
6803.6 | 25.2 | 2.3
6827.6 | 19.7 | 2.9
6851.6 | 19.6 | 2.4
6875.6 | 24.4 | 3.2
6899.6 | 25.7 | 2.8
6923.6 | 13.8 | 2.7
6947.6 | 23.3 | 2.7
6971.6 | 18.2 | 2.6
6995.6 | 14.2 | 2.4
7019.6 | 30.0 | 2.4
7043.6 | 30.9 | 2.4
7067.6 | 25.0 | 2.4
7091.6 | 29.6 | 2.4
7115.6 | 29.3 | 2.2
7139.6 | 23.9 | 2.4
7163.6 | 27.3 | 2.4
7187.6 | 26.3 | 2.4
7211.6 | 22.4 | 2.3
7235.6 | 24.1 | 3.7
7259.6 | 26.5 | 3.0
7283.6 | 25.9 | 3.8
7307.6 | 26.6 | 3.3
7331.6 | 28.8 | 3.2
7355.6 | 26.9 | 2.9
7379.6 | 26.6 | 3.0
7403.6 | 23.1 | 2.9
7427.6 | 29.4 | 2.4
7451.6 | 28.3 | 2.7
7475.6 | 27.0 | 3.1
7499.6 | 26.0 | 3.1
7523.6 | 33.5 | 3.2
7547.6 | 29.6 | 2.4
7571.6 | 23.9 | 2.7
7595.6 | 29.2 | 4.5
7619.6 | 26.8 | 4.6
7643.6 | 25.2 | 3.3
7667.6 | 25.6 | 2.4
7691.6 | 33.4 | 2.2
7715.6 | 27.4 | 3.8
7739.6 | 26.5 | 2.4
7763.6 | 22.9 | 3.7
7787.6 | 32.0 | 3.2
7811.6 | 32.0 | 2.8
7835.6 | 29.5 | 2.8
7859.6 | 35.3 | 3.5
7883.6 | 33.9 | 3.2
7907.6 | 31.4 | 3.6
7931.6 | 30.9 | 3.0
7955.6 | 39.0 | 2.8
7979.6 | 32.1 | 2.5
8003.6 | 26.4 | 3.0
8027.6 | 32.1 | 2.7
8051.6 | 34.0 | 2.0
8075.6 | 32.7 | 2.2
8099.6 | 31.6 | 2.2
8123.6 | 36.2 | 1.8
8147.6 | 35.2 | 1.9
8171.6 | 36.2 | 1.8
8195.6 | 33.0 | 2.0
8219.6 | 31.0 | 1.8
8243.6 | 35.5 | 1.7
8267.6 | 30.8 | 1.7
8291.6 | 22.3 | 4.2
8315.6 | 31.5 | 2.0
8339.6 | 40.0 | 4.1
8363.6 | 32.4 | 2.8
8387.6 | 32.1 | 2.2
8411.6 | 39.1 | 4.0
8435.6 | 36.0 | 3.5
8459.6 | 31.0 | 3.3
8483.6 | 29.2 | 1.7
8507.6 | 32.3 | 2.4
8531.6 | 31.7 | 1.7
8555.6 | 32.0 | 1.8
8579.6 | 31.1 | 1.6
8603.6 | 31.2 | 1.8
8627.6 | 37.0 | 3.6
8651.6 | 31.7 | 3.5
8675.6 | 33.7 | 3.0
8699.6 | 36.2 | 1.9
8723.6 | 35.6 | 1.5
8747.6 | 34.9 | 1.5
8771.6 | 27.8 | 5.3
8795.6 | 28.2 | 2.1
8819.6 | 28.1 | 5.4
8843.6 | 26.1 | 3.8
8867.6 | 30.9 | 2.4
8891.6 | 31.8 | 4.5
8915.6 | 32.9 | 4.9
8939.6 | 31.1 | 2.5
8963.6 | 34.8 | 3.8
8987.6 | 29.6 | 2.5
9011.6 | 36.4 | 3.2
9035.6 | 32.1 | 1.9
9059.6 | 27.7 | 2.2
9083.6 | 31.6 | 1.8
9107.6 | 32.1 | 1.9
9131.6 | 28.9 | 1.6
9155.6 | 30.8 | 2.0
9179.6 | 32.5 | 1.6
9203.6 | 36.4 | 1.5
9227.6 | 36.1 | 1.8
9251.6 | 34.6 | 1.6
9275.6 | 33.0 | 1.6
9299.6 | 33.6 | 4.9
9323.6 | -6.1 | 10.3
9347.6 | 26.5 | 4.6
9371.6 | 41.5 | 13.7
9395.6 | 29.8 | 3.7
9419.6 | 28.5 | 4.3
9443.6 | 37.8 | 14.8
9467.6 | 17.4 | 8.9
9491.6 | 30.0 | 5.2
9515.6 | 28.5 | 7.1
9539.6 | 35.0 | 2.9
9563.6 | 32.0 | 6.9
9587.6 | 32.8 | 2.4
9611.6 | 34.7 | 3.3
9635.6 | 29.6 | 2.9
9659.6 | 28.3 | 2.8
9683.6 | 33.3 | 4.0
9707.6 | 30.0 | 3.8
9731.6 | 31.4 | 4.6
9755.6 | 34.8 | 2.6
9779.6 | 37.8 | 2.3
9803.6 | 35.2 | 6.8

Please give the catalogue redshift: 0.761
